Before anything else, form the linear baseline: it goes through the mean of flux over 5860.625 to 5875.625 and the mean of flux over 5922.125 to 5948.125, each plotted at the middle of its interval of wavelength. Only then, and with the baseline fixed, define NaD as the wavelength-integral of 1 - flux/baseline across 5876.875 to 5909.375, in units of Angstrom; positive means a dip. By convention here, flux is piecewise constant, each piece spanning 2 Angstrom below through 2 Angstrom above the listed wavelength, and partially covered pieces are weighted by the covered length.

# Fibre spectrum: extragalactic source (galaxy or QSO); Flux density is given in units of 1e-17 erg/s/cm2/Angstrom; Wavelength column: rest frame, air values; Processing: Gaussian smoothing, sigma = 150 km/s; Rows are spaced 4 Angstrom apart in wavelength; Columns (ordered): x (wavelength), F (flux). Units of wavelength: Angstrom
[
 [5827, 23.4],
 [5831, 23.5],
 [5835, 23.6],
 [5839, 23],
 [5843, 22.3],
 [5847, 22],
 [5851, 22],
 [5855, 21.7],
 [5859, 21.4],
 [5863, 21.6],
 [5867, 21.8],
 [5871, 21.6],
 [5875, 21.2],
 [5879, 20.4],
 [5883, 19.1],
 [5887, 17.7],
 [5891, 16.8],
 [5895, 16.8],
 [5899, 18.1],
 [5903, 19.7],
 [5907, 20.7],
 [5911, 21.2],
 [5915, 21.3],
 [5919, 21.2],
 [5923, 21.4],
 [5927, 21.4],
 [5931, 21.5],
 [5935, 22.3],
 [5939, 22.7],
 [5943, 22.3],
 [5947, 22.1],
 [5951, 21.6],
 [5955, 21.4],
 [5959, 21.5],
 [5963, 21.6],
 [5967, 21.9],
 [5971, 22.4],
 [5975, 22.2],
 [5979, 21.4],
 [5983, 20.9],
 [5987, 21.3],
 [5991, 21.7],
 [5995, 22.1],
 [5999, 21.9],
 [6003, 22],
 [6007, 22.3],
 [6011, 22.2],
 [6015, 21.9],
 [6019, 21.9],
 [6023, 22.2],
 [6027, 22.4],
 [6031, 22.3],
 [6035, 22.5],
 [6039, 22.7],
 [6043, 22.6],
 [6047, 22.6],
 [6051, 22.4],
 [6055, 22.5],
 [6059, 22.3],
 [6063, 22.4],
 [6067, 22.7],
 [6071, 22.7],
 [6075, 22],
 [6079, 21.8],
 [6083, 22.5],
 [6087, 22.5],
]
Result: 4.5 Angstrom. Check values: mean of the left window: 21.6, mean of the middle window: 18.7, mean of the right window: 22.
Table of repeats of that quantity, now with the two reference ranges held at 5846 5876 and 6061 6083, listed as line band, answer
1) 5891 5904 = 2.3 Angstrom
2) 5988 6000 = 0.1 Angstrom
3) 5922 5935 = 0.2 Angstrom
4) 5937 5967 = 0.1 Angstrom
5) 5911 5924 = 0.3 Angstrom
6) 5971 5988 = 0.4 Angstrom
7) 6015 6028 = 0.0 Angstrom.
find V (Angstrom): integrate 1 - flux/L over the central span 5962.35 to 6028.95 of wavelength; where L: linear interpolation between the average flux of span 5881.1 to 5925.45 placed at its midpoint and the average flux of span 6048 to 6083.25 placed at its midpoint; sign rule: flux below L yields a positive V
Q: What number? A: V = -2.5 Angstrom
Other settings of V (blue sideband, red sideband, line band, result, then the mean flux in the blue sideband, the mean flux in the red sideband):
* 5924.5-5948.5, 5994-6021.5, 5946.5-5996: 0.81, 22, 22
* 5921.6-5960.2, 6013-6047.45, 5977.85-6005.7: 0.60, 21.8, 22.3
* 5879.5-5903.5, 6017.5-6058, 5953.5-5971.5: -1.37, 18.1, 22.4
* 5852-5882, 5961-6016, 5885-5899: 2.74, 21.3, 21.8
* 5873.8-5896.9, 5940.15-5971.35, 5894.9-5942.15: -1.75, 18.6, 21.8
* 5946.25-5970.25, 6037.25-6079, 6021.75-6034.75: -0.06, 21.7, 22.5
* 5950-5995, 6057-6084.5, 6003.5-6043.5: -0.49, 21.6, 22.3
